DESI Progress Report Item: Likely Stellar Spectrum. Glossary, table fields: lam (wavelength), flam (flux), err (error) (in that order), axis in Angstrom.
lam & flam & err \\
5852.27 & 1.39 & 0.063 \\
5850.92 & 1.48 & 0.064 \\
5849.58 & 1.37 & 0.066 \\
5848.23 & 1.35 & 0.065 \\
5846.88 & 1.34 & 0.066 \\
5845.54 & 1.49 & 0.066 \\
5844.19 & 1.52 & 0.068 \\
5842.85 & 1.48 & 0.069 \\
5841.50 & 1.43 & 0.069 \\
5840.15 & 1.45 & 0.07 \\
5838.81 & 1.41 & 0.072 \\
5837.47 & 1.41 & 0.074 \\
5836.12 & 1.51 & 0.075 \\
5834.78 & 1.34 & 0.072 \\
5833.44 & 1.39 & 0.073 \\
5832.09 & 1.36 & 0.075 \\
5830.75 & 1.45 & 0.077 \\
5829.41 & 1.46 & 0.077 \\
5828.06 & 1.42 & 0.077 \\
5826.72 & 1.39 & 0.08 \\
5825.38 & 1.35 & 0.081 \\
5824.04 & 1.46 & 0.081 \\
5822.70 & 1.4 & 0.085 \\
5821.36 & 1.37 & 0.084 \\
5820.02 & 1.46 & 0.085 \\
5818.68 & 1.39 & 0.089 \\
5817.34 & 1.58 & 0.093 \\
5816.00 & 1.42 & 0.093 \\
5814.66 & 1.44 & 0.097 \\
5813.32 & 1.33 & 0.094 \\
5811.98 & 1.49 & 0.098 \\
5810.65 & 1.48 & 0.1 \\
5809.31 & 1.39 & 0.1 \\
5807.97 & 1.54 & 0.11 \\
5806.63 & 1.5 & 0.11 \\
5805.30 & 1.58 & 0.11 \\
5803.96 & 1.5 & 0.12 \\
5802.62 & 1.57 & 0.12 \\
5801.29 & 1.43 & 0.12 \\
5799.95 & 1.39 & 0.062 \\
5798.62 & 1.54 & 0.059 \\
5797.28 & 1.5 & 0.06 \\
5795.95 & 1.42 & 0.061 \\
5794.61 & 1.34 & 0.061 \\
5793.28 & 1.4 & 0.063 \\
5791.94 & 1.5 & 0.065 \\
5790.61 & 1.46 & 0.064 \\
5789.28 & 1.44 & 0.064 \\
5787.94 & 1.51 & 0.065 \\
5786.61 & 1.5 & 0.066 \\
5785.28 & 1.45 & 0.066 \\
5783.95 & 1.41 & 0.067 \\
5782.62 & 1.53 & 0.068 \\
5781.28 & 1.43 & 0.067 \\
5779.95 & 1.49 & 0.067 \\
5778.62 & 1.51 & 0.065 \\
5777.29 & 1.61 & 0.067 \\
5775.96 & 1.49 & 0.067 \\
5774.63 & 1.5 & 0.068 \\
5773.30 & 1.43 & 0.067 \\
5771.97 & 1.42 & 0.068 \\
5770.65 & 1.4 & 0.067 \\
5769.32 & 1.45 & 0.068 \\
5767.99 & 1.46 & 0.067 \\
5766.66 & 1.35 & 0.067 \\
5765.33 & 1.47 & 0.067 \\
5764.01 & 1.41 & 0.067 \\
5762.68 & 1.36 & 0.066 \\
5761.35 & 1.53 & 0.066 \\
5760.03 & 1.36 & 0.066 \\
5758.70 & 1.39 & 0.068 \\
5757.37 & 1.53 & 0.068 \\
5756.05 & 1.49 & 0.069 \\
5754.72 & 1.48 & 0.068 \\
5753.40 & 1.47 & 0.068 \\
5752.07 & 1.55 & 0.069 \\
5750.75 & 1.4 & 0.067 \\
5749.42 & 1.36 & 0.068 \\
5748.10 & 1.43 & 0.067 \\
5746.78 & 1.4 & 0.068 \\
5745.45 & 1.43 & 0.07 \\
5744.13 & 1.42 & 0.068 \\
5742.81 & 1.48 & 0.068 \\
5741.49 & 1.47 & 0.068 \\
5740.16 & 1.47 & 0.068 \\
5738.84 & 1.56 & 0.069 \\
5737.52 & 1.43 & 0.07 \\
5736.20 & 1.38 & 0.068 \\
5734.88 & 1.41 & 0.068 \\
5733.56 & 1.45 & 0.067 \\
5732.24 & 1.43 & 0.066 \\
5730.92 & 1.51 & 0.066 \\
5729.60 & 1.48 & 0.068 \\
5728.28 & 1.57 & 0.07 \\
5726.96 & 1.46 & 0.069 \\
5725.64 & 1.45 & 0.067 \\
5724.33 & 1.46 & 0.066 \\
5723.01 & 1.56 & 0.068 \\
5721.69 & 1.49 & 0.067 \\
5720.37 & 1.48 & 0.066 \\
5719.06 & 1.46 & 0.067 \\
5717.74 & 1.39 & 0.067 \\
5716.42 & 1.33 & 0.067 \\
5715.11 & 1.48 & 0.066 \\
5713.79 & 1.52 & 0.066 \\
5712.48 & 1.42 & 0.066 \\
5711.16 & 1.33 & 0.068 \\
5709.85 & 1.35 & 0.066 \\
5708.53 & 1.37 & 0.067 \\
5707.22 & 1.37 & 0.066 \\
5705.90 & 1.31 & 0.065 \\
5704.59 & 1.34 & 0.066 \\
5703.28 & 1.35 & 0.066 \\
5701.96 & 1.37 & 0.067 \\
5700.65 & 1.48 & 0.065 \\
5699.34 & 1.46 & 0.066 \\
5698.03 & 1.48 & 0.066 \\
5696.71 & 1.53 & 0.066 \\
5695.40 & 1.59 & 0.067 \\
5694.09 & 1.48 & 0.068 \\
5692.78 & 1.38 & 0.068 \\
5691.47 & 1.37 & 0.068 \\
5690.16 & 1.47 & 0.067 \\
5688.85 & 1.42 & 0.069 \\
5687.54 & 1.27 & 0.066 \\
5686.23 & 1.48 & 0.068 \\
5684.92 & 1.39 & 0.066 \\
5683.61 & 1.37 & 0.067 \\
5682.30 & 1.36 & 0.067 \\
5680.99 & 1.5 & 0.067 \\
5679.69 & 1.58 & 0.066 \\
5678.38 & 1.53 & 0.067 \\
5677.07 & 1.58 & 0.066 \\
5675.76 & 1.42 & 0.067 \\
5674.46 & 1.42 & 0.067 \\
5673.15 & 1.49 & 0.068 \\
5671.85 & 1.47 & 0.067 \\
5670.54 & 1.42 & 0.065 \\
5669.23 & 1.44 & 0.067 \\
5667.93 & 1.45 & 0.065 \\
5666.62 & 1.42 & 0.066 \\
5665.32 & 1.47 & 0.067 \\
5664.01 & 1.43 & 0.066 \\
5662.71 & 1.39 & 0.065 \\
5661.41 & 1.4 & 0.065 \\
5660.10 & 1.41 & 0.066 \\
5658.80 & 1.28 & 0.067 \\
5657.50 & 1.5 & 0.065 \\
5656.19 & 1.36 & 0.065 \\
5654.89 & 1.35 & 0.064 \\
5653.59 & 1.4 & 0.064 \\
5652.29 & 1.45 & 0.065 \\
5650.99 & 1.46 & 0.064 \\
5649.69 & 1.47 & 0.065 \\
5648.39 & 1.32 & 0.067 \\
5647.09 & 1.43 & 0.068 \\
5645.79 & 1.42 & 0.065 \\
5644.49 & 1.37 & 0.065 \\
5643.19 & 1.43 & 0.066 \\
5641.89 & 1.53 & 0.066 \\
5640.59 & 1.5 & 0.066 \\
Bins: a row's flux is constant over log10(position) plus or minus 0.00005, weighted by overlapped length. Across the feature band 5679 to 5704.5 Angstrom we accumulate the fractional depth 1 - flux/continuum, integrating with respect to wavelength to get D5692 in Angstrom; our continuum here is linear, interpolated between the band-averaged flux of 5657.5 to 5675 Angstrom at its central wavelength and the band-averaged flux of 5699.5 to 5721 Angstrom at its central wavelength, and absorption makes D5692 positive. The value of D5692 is -0.5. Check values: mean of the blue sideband 1.43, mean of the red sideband 1.4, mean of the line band 1.44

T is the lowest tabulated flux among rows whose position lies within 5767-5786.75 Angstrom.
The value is 1.4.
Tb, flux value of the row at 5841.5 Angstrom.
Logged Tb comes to 1.43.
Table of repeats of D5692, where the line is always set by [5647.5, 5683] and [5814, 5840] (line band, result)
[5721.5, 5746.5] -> -0.65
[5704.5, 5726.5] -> 0.17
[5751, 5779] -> -0.61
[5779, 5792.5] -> -0.44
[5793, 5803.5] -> -0.20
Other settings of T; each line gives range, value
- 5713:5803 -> 1.33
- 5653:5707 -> 1.27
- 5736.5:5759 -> 1.36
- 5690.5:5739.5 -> 1.31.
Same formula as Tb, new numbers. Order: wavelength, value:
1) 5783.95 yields 1.41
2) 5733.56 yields 1.45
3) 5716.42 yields 1.33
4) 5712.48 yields 1.42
